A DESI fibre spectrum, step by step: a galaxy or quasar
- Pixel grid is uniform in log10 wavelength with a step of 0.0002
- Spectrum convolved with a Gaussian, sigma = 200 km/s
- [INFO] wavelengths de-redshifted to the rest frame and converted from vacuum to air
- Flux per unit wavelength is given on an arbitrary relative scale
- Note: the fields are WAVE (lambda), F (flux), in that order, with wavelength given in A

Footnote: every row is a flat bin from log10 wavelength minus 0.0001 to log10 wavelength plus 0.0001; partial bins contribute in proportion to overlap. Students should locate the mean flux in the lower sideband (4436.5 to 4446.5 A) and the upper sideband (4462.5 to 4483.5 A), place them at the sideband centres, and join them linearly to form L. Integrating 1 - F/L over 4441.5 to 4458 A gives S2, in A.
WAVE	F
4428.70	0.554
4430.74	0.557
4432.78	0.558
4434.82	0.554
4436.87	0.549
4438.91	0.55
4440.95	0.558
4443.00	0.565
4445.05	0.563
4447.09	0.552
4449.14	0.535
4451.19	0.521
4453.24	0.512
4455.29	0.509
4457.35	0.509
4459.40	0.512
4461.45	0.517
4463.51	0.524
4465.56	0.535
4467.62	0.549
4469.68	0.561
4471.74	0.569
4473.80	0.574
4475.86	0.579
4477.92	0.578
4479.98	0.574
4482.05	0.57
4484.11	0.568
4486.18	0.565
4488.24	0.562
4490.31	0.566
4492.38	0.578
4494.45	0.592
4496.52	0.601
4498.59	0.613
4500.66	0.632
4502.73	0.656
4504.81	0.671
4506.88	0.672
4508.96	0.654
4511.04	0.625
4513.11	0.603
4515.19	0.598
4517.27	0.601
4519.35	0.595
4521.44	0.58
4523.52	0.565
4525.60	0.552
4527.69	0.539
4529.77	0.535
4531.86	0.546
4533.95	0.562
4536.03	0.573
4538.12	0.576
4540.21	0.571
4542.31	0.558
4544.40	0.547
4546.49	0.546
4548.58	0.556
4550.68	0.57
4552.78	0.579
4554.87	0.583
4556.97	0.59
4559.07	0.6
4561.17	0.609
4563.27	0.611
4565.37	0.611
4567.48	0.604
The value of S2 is 0.72 A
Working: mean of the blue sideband 0.558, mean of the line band 0.534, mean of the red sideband 0.562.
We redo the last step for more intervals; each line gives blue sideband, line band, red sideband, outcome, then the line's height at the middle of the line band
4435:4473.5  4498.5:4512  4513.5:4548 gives -2.22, 0.557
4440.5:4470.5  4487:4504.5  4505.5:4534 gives -1.03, 0.569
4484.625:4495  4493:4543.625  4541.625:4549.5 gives -2.92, 0.561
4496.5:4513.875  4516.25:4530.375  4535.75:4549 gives 0.79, 0.601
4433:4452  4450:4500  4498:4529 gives 1.86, 0.578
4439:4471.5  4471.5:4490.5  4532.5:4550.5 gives -0.95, 0.544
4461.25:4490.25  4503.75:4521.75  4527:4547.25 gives -2.13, 0.558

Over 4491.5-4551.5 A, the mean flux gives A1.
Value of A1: 0.589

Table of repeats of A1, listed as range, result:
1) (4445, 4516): 0.575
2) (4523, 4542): 0.557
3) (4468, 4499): 0.575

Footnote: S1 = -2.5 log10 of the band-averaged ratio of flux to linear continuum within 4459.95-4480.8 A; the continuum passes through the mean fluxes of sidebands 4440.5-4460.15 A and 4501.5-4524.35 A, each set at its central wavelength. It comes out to 0.01 mag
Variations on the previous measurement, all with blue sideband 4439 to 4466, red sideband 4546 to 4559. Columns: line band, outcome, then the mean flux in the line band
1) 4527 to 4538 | 0.02 mag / 0.554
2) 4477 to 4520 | -0.10 mag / 0.604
